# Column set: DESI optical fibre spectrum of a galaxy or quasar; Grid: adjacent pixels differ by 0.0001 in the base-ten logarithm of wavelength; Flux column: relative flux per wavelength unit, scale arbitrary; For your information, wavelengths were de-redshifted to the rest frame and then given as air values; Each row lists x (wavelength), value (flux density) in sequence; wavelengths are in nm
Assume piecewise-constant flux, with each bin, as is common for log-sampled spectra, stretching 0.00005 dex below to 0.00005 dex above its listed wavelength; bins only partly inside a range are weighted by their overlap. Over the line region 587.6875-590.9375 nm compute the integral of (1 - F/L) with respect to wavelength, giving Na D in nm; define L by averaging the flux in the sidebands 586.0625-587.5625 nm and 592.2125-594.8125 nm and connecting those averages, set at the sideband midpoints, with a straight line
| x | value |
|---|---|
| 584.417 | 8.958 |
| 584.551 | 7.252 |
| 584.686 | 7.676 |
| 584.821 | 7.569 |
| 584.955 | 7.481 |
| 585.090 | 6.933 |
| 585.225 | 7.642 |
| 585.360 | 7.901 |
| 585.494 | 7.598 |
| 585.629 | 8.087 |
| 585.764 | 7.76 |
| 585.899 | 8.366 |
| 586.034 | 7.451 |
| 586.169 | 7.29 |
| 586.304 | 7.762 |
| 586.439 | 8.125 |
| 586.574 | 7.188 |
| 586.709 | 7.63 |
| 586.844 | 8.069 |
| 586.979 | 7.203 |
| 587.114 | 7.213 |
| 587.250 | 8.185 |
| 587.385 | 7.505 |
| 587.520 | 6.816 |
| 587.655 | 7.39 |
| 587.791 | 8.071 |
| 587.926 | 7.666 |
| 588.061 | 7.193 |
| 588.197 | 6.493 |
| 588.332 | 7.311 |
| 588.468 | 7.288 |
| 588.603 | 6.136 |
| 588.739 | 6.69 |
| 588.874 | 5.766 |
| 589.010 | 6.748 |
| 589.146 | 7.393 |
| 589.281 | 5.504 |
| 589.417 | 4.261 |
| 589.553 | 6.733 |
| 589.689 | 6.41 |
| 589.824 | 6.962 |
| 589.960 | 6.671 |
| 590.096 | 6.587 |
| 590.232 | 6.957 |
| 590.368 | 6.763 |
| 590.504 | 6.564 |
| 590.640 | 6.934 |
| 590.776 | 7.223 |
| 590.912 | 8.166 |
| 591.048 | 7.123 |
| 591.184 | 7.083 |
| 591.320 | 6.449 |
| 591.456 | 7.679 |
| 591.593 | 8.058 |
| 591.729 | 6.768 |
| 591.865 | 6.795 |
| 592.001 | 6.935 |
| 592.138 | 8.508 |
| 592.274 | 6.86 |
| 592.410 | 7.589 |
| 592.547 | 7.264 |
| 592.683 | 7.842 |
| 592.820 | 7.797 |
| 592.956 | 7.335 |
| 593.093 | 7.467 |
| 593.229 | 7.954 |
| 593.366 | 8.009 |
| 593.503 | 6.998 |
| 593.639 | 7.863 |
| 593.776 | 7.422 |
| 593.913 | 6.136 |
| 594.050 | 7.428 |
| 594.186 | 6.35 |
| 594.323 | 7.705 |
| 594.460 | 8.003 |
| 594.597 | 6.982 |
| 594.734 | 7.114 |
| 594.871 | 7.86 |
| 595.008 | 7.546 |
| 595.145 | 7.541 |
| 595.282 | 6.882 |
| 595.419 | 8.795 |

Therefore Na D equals 0.32 nm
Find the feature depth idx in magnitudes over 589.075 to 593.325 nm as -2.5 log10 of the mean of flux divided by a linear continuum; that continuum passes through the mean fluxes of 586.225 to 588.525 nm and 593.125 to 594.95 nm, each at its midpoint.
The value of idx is 0.05 mag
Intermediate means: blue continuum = 7.48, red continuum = 7.37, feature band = 7.06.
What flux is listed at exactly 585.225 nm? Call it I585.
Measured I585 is 7.642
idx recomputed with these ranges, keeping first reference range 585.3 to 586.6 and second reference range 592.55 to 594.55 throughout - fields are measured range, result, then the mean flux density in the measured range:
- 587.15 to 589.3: 0.09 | 7.05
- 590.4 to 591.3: 0.06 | 7.13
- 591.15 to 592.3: 0.04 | 7.26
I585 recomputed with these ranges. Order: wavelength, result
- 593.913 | 6.136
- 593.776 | 7.422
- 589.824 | 6.962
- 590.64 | 6.934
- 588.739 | 6.69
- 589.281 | 5.504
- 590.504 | 6.564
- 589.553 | 6.733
